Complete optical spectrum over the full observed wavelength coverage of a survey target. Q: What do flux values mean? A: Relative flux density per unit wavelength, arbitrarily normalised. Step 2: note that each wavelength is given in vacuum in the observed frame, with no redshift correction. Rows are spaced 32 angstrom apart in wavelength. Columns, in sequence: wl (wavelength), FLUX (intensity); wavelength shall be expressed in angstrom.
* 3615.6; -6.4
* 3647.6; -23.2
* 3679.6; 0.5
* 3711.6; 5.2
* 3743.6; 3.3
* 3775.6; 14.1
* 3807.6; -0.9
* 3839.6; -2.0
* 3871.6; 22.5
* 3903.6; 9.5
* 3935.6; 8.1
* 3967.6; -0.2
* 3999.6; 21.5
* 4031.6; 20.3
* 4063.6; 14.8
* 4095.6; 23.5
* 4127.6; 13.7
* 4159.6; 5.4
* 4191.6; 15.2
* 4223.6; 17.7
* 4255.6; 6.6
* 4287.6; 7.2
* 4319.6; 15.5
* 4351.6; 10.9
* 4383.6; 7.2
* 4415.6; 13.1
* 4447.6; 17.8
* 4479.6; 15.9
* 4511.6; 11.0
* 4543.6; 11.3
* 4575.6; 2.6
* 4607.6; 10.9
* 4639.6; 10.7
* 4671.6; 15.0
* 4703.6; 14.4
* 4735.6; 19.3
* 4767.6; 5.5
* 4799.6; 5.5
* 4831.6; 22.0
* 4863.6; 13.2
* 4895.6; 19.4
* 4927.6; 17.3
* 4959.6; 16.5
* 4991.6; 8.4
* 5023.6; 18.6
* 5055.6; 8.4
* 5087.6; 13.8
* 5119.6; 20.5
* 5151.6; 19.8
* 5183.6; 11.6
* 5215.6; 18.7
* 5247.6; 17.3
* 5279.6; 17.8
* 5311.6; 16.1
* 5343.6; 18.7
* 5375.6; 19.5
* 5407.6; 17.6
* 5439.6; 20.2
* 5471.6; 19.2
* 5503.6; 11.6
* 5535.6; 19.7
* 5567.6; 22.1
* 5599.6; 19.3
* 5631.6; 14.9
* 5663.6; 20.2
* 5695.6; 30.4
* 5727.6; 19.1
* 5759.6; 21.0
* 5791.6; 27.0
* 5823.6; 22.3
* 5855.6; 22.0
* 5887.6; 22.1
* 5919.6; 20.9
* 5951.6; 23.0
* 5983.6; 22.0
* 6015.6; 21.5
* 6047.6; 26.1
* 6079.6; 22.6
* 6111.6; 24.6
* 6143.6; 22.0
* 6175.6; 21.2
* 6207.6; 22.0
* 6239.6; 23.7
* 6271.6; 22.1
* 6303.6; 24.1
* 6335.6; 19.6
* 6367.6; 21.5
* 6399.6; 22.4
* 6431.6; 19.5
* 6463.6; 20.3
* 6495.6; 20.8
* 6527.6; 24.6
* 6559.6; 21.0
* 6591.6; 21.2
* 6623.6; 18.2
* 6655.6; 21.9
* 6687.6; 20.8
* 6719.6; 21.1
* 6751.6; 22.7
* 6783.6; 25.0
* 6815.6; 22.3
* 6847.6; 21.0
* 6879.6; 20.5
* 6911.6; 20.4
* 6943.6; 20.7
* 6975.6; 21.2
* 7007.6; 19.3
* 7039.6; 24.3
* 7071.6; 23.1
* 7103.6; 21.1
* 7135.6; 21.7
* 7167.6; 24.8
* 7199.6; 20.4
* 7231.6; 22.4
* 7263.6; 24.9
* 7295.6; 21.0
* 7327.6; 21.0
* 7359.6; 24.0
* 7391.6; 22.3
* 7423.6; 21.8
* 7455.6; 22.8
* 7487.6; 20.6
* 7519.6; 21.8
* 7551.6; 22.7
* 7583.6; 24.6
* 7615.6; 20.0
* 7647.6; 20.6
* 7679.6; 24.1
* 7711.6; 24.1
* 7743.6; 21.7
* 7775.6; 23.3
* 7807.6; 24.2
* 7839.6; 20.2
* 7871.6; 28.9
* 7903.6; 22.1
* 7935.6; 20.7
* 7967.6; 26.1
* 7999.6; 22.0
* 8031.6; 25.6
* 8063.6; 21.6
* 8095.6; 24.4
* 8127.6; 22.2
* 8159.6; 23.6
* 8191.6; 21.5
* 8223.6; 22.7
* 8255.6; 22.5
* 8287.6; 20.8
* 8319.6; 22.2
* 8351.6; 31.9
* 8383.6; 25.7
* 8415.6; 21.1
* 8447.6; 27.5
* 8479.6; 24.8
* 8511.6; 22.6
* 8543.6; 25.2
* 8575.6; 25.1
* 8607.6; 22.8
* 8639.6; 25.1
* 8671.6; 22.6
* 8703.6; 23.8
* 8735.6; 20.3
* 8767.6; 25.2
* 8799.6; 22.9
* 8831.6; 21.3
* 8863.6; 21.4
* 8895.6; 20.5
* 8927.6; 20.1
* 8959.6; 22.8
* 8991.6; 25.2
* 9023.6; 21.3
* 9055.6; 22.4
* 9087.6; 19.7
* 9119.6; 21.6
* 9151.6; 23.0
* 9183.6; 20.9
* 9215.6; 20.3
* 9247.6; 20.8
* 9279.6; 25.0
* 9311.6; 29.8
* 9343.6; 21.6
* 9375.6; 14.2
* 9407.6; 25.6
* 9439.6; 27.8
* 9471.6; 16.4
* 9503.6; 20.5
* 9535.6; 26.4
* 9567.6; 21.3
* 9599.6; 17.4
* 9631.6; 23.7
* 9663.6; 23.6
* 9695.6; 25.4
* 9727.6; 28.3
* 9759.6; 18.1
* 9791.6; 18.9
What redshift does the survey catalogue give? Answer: 0.271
